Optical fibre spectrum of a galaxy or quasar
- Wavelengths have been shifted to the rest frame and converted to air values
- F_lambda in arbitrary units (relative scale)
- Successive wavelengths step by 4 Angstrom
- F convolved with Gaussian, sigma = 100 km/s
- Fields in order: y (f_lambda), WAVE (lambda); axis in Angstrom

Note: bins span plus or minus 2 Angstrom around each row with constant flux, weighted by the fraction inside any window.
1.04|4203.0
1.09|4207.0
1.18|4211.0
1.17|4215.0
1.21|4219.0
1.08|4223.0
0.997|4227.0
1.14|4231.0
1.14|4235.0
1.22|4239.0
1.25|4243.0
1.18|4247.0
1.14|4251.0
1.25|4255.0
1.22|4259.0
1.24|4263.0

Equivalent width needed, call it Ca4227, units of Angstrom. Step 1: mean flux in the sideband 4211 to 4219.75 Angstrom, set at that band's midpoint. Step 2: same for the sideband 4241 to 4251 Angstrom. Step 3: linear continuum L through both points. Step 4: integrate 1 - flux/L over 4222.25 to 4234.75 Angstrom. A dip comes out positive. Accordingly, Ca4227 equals 1.16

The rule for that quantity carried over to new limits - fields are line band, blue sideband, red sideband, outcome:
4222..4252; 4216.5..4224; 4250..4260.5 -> 0.9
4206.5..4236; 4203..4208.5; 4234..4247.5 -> 0.0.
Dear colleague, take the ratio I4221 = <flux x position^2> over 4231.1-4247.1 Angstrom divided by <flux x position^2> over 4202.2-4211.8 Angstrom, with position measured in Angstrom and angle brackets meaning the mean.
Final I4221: 1.1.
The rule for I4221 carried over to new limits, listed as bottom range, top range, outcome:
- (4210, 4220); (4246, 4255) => 1.01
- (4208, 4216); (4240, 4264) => 1.06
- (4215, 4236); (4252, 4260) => 1.11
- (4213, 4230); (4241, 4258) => 1.10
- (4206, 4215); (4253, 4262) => 1.10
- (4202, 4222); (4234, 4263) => 1.08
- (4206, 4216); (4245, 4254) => 1.04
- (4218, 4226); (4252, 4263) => 1.12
